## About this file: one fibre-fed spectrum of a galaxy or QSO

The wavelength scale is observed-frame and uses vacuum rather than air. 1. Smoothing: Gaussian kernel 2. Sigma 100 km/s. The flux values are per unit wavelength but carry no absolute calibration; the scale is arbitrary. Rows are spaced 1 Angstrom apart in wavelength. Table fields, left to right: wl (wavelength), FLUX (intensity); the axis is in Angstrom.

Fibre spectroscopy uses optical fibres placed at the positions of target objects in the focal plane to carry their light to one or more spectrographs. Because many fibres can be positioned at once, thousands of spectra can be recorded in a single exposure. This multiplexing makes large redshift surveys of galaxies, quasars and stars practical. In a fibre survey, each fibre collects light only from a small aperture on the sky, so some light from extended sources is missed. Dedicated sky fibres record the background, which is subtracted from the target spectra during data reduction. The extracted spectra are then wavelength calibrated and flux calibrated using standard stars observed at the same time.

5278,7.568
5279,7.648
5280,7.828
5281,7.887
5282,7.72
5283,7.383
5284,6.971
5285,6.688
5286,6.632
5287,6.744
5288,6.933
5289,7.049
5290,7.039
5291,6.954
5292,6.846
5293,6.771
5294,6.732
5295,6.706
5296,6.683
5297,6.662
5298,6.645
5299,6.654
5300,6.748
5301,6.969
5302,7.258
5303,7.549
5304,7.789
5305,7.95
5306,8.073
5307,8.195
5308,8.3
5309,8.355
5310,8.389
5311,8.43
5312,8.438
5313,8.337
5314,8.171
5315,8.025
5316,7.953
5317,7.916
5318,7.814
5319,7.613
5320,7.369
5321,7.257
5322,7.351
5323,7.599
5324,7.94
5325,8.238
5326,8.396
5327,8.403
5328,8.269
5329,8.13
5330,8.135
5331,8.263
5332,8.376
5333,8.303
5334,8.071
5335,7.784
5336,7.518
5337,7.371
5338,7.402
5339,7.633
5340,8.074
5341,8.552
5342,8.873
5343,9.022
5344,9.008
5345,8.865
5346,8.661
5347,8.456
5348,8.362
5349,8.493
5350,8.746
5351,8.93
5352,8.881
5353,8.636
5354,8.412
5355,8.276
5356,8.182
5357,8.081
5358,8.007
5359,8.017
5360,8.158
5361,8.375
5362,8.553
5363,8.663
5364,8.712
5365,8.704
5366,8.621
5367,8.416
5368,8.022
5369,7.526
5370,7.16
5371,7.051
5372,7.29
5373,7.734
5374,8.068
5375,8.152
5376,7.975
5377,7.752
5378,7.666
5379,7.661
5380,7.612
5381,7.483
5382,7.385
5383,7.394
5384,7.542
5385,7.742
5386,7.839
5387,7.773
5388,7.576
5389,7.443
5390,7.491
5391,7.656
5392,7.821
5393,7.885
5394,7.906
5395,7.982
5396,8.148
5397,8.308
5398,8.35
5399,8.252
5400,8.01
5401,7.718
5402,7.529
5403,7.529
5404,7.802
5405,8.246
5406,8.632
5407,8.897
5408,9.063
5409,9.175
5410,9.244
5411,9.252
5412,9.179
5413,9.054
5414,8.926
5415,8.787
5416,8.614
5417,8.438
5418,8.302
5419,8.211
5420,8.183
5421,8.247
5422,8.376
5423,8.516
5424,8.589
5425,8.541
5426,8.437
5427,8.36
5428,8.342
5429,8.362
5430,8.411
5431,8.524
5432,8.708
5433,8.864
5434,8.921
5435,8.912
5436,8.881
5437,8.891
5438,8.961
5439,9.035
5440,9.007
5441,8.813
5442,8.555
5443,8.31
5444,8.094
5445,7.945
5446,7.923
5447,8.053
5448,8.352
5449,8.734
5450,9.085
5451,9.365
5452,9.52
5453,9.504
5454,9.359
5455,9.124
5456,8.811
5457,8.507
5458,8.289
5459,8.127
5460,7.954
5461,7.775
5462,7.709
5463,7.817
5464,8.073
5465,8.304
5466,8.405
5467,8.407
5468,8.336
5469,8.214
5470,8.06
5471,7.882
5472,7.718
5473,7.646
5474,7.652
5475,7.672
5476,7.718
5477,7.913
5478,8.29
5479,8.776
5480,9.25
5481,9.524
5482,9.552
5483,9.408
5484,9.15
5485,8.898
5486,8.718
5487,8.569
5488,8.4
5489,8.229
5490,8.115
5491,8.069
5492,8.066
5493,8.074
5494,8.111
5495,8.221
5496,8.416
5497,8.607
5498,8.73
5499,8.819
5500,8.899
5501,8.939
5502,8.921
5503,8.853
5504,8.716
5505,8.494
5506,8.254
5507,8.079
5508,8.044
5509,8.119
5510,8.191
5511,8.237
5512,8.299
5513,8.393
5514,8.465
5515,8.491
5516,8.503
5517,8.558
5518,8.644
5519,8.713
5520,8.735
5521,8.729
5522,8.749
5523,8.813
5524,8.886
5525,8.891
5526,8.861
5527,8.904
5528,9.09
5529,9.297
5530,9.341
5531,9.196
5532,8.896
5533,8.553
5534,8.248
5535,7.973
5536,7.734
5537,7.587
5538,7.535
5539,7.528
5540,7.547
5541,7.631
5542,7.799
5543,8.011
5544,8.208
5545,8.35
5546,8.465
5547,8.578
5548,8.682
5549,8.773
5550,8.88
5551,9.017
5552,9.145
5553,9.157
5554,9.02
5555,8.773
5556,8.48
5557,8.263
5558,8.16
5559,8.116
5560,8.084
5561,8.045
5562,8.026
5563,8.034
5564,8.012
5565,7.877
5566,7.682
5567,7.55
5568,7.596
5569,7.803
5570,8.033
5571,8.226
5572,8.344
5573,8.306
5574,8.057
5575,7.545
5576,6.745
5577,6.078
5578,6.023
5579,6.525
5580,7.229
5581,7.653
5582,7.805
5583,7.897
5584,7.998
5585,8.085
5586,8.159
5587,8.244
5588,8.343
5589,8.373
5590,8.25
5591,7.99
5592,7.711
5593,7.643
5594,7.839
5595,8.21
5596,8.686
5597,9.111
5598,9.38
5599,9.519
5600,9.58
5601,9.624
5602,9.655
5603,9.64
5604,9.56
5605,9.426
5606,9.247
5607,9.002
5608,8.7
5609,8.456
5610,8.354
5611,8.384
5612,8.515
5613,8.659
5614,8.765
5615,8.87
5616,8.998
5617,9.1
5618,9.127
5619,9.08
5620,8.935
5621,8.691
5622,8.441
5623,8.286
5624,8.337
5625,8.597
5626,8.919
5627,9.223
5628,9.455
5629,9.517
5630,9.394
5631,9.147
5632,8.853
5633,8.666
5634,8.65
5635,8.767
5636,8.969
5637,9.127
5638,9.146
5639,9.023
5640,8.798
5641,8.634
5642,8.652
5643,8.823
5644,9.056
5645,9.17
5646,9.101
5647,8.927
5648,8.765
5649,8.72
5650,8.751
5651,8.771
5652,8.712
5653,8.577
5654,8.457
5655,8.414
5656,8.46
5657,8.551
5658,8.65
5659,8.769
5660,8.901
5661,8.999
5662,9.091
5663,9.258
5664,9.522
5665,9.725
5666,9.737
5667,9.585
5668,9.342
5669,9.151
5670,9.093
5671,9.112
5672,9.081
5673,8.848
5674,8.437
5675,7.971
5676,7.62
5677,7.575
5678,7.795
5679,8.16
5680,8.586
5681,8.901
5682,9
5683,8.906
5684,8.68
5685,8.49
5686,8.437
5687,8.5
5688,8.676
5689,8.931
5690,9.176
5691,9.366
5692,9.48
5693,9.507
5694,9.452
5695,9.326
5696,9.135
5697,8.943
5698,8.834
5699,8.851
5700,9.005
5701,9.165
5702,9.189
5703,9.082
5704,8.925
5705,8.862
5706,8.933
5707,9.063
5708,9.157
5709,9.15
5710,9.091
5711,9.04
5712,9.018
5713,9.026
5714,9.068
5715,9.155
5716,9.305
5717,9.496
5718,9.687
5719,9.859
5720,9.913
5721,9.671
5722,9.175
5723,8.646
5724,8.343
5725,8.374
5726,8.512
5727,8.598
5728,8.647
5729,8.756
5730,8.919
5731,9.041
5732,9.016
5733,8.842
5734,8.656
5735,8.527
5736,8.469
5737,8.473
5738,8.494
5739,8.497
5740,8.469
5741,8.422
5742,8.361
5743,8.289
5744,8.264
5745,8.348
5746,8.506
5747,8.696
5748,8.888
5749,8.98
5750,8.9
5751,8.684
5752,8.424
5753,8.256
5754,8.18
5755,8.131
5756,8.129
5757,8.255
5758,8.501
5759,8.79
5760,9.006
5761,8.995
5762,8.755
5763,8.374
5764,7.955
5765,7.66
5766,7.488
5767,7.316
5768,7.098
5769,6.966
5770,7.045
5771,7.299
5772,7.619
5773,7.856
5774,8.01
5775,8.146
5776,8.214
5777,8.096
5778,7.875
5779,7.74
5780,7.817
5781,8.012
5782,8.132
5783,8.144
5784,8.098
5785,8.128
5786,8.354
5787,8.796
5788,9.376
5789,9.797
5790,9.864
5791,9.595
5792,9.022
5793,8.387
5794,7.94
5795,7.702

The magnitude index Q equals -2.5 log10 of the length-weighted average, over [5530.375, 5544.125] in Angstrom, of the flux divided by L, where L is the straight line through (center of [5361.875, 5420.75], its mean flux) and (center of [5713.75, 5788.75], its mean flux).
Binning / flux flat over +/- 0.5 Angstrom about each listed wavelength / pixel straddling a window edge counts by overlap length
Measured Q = 0.03 mag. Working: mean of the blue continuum 8.1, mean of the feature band 8.04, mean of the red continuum 8.46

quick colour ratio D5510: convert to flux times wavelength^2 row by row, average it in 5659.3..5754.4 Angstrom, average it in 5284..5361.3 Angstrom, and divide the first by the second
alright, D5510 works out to 1.30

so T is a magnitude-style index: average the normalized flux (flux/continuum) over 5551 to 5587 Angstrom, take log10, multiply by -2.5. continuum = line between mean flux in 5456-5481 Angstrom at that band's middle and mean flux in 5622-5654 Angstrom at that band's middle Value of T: 0.09 mag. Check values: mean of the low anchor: 8.15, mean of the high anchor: 8.87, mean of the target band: 7.92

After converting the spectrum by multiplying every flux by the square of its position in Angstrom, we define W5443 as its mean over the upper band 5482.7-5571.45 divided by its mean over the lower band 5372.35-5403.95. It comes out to 1.1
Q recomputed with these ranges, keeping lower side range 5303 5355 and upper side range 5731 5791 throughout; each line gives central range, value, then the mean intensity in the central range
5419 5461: -0.050 mag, 8.61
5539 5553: -0.017 mag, 8.39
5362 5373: 0.022 mag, 8.03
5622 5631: -0.084 mag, 8.95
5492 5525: -0.036 mag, 8.52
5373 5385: 0.068 mag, 7.7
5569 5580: 0.120 mag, 7.4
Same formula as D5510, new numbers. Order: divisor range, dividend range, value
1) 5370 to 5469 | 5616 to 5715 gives 1.17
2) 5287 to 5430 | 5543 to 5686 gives 1.17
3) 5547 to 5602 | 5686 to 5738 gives 1.16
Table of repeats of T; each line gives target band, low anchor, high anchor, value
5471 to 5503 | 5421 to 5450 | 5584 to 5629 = 0.02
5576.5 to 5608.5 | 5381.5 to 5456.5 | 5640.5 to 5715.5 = 0.05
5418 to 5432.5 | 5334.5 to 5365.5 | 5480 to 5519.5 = 0.01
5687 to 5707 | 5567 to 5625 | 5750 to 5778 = -0.11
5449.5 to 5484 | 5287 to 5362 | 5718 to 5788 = -0.05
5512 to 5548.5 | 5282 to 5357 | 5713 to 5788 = -0.04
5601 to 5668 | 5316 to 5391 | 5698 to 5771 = -0.06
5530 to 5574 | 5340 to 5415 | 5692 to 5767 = 0.03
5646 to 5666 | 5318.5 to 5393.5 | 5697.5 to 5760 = -0.03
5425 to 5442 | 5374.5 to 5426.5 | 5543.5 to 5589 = -0.07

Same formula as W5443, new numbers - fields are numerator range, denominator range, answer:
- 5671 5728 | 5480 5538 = 1.11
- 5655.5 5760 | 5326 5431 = 1.21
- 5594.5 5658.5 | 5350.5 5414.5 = 1.20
